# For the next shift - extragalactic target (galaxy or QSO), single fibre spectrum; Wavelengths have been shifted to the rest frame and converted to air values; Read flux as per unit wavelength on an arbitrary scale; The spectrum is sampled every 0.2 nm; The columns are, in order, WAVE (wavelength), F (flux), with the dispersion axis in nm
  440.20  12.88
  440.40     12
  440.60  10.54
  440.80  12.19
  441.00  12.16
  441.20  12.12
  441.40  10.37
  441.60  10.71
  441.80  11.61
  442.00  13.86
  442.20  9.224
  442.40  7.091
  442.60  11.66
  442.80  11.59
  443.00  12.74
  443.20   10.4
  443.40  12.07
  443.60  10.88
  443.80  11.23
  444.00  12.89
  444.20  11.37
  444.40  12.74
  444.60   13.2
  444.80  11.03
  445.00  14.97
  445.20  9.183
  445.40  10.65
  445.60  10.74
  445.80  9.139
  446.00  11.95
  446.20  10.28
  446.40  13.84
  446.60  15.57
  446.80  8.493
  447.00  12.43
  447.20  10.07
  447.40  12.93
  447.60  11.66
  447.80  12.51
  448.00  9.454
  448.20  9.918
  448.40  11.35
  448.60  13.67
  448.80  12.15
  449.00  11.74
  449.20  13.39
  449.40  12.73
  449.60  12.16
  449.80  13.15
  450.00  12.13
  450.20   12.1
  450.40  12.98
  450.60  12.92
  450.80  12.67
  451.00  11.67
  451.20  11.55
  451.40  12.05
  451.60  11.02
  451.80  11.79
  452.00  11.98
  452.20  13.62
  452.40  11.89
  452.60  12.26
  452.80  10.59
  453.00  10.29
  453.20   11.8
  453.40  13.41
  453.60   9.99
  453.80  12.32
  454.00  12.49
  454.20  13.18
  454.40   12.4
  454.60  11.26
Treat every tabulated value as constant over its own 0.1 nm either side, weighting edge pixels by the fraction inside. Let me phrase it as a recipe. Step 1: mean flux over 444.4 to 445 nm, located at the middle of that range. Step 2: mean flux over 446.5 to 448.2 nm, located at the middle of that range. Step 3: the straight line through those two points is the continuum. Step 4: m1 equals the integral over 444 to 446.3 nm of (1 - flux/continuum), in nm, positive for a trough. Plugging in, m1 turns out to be 0.19 nm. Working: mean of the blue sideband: 12.7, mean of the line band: 11.5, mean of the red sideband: 11.5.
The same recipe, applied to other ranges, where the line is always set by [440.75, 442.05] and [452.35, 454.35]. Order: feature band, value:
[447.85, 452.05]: -0.077 nm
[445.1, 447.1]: 0.096 nm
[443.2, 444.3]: 0.020 nm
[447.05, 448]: 0.018 nm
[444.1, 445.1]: -0.074 nm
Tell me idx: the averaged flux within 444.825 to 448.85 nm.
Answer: 11.5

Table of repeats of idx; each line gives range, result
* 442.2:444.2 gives 11.1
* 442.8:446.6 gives 11.7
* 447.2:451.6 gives 12.1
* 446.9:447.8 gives 11.9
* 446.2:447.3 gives 11.9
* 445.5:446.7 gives 11.9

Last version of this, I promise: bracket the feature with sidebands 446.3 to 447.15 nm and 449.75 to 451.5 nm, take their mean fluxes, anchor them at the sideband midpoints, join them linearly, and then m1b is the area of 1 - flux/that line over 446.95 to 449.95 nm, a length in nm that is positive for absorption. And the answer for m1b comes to 0.11 nm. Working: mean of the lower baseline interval 12.4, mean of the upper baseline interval 12.3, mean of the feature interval 11.9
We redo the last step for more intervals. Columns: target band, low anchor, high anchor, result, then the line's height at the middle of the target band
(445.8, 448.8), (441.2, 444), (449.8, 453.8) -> -0.023 nm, 11.6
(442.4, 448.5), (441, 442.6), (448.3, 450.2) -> 0.077 nm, 11.7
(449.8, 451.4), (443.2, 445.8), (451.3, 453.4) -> -0.077 nm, 11.8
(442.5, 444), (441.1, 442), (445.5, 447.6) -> -0.011 nm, 11.5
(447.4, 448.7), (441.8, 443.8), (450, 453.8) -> 0.004 nm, 11.6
